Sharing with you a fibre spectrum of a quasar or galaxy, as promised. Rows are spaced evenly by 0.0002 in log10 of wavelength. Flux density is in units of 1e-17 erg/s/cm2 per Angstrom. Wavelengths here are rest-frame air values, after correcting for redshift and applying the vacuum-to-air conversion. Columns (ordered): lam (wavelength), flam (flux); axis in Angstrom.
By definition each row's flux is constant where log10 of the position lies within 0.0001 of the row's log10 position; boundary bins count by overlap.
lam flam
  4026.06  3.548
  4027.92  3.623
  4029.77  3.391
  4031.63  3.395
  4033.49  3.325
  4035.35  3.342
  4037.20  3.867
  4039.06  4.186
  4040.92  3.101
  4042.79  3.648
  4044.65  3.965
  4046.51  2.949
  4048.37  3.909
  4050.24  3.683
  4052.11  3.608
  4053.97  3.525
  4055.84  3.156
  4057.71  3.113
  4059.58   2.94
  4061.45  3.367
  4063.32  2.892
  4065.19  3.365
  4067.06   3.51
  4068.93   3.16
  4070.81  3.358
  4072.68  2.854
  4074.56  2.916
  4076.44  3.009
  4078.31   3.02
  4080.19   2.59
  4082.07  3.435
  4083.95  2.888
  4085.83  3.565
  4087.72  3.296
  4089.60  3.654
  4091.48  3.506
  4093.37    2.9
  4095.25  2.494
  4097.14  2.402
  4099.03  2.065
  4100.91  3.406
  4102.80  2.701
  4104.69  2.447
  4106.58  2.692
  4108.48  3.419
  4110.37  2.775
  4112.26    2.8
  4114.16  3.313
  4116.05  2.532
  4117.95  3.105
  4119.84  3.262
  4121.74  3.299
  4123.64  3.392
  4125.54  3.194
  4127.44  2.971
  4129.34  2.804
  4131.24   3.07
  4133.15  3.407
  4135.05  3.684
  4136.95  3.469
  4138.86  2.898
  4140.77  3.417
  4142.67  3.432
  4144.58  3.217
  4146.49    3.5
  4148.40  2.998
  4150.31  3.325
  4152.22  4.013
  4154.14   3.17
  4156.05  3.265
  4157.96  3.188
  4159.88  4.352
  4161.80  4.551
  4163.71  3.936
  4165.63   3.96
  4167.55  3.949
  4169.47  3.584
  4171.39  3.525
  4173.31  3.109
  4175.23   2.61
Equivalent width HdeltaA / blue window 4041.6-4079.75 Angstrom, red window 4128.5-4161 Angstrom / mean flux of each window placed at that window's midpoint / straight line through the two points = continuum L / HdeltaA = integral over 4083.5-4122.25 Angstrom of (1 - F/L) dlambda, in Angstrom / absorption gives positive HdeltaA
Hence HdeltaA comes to 4.1 Angstrom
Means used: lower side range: 3.29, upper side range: 3.37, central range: 2.97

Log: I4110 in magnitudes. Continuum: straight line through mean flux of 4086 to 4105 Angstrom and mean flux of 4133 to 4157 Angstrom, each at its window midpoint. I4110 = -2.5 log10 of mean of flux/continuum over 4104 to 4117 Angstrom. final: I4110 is 0.07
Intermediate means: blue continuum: 2.93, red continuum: 3.37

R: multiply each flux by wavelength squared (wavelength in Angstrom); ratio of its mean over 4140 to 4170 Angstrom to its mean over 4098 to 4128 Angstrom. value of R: 1.2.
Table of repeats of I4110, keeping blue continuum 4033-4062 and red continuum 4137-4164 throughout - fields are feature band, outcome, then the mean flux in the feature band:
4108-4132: 0.14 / 3.07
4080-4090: 0.07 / 3.26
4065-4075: 0.10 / 3.2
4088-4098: 0.16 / 3.02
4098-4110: 0.25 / 2.78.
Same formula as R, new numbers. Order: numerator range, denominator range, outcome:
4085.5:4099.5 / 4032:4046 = 0.85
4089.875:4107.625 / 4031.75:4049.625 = 0.80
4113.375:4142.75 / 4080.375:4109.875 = 1.09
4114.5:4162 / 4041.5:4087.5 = 1.06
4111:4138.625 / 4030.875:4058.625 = 0.93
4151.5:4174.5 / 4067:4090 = 1.22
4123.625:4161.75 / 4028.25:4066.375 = 1.03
